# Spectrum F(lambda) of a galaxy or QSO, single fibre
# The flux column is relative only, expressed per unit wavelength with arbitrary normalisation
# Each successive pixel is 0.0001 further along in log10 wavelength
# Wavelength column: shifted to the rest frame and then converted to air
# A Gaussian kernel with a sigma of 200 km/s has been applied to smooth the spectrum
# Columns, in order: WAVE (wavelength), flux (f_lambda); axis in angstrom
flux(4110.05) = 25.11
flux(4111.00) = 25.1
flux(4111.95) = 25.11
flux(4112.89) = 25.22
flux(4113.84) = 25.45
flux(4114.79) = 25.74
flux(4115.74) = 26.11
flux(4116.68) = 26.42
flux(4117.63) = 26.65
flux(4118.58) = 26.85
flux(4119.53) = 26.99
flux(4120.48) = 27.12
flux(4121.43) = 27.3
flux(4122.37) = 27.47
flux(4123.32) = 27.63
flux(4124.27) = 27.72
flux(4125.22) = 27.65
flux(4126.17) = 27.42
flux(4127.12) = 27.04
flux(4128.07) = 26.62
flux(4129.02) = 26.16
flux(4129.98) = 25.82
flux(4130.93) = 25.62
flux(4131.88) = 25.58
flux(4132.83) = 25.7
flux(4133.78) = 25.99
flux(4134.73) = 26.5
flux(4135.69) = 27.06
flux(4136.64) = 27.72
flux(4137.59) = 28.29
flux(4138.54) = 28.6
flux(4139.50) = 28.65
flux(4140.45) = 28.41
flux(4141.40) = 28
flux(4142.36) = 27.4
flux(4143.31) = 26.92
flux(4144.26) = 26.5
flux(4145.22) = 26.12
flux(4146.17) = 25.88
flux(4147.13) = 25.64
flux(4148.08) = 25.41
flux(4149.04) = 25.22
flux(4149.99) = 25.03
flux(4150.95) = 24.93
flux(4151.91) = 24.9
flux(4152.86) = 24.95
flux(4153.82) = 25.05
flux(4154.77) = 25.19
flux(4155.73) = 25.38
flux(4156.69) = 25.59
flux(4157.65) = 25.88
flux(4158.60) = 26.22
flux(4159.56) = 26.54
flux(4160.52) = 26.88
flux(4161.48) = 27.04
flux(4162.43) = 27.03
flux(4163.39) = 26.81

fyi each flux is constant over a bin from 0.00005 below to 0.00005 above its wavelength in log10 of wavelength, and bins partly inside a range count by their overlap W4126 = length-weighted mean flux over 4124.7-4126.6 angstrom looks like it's 27.5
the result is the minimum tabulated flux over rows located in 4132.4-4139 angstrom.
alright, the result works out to 25.7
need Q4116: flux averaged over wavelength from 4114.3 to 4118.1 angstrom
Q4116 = 26.2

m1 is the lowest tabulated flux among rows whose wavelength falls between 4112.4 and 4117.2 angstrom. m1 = 25.22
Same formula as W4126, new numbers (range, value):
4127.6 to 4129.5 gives 26.3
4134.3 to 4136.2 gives 26.7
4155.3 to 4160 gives 25.9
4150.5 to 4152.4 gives 24.9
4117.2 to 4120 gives 26.8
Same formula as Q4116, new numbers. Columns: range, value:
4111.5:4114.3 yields 25.3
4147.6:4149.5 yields 25.3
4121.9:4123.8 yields 27.6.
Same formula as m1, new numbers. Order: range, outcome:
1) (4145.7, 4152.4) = 24.9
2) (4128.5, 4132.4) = 25.58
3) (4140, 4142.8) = 27.4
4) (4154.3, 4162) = 25.19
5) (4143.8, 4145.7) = 26.12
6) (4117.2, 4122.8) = 26.65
